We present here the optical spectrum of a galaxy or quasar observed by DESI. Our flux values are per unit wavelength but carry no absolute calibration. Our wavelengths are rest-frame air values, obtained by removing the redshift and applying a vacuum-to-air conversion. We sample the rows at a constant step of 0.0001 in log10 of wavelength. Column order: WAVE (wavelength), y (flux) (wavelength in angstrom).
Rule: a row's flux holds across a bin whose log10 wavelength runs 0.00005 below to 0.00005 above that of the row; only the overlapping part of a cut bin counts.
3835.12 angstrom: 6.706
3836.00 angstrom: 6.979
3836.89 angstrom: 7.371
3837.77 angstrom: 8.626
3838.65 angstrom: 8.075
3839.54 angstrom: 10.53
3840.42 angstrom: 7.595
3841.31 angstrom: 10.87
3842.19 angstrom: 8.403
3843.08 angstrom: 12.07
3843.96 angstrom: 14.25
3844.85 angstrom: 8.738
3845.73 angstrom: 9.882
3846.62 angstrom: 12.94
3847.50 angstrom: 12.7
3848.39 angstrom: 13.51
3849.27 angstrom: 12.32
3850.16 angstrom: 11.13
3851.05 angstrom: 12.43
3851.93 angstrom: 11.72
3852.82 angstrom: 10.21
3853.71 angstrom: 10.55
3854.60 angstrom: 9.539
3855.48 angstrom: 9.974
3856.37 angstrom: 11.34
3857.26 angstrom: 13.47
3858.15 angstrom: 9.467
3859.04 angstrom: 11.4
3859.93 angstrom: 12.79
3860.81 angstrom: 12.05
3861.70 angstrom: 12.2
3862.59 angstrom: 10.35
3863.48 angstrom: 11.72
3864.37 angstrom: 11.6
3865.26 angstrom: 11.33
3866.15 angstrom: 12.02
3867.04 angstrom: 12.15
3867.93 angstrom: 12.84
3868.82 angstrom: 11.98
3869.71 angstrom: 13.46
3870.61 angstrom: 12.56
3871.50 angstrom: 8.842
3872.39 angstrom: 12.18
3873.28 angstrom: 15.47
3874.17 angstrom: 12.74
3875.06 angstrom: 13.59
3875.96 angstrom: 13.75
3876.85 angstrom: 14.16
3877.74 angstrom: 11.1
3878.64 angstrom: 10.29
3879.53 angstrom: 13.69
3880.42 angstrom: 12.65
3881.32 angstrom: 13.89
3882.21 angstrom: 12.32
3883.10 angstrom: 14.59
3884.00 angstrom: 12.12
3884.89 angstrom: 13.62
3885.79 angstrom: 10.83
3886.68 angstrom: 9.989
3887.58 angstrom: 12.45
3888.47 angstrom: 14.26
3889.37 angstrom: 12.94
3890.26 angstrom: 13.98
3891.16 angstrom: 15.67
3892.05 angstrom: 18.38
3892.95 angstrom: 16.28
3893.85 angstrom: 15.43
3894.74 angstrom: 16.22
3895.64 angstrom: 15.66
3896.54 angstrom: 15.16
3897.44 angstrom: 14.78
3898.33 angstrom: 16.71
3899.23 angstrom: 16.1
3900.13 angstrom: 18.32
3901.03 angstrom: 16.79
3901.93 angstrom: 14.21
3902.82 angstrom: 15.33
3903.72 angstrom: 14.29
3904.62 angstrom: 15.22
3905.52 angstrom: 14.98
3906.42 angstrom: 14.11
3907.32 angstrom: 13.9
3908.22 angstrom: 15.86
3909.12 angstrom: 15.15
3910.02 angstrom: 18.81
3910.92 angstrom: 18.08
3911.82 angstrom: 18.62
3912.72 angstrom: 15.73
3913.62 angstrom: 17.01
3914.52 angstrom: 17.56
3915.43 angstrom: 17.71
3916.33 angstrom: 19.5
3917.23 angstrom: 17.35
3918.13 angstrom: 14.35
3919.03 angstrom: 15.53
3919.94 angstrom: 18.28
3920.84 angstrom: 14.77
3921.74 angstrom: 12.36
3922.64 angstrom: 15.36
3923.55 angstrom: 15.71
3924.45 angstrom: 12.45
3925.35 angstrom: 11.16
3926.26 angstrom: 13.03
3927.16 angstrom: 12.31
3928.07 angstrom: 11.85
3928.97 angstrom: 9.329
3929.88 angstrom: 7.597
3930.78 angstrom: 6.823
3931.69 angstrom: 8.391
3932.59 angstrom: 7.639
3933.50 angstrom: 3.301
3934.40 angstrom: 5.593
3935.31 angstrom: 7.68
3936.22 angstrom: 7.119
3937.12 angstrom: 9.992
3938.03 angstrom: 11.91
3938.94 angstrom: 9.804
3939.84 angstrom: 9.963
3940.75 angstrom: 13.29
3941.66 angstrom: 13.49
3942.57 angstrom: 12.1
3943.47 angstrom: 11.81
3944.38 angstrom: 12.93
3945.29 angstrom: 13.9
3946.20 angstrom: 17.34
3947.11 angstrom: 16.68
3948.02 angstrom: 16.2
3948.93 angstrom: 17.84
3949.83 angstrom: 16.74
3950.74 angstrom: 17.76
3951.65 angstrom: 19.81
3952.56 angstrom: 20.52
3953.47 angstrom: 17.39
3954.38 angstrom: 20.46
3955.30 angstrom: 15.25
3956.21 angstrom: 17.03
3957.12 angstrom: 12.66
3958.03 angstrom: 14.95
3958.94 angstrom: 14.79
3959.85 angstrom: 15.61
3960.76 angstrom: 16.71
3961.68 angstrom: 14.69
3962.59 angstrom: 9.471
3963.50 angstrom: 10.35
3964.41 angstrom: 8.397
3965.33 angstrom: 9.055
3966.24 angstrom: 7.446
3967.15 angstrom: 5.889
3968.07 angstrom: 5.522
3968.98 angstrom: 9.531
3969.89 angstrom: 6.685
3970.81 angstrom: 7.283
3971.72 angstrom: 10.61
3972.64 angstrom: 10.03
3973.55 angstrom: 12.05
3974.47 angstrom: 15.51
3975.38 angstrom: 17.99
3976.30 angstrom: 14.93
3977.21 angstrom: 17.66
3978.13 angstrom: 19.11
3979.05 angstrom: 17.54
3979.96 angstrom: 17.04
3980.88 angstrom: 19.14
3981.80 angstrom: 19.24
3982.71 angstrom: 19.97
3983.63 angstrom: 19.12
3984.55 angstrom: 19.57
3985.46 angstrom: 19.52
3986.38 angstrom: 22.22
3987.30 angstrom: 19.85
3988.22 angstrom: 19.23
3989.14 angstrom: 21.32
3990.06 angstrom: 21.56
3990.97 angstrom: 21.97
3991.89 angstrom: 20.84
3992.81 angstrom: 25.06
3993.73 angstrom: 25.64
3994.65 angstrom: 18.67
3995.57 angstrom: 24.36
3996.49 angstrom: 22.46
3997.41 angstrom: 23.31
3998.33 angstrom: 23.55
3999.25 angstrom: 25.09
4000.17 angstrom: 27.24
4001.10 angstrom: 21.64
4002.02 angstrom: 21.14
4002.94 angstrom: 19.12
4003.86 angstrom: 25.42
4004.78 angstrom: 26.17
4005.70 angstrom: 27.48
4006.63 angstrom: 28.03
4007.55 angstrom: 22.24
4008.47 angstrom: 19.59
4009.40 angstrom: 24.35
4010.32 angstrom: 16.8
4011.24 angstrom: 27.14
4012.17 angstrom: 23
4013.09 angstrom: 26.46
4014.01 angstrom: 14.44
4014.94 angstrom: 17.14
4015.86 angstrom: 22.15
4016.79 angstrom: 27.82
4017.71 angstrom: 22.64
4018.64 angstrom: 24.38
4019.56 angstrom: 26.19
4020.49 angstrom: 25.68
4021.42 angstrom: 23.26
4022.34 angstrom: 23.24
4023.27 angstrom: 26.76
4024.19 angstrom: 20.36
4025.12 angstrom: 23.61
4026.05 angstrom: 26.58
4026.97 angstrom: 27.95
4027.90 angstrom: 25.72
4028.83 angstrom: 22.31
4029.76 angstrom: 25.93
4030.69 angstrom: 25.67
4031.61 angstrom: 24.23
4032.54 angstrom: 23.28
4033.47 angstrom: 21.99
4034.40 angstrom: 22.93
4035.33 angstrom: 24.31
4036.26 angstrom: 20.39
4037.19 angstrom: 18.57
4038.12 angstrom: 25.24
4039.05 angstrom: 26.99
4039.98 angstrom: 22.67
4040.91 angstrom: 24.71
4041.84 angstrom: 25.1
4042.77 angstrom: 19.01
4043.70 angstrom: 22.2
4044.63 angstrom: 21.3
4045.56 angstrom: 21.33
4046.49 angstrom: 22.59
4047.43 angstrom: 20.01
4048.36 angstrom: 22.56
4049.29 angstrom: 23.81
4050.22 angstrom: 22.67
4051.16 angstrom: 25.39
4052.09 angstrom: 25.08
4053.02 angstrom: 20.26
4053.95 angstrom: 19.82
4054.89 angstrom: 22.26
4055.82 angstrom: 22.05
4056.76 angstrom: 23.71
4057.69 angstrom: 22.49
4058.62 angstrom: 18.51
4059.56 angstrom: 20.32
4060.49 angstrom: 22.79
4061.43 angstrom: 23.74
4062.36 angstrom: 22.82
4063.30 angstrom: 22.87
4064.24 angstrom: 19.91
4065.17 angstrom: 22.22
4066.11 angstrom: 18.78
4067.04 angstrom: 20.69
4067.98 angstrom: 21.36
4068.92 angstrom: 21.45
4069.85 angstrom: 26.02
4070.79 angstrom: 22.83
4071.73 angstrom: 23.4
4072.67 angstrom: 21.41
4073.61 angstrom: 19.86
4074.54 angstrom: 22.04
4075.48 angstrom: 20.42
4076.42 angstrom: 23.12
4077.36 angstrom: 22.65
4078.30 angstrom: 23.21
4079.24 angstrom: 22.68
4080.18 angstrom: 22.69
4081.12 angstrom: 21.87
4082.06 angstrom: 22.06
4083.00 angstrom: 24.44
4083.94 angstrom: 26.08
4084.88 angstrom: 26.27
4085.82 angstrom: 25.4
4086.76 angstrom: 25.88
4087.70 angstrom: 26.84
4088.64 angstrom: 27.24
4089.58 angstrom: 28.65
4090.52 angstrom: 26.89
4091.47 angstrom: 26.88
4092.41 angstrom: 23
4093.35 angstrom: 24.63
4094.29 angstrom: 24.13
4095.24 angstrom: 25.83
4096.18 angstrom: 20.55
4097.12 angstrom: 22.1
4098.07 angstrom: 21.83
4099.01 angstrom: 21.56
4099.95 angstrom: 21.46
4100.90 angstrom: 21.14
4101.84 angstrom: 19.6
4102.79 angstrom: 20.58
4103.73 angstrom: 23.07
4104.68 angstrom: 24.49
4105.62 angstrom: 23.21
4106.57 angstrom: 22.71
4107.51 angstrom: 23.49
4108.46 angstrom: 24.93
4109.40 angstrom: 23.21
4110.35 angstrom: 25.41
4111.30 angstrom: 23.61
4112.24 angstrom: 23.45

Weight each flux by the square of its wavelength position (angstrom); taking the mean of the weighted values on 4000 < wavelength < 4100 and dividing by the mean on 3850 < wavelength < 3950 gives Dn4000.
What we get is 1.9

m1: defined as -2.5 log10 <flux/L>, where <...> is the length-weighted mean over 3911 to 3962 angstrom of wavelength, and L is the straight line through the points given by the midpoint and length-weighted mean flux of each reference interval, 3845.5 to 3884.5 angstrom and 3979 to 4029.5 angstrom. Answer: 0.25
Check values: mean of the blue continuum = 12.1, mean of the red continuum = 22.6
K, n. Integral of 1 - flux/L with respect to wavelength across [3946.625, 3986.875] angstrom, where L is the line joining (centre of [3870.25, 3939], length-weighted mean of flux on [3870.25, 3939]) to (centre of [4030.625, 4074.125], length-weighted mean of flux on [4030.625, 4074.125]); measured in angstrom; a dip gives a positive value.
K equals 5.4 angstrom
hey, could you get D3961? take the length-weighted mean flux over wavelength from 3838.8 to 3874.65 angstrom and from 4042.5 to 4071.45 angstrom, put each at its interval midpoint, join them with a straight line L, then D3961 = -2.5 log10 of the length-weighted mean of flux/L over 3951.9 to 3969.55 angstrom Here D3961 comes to 0.285 mag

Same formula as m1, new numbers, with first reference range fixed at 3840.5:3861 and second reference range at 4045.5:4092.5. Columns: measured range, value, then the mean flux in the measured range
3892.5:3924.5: -0.11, 16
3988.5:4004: -0.19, 22.8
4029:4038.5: -0.10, 23.2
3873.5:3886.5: 0.01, 12.8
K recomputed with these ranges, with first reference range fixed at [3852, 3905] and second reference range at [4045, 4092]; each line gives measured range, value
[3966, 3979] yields 4.6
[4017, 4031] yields -2.8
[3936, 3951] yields 2.8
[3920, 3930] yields 1.8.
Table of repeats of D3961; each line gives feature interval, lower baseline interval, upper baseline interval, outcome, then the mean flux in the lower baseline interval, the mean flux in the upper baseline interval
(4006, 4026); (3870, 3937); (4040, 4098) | -0.16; 13.6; 23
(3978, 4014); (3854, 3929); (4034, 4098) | -0.14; 13.9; 23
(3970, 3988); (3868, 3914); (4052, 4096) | 0.13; 14.4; 23.1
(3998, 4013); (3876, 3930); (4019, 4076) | -0.16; 14.6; 22.8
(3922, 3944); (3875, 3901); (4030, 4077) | 0.50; 14.2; 22.4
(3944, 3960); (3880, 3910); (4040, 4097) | 0.05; 14.7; 23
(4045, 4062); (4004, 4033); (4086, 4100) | 0.10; 23.9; 24.6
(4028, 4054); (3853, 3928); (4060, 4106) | -0.09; 13.9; 23.1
